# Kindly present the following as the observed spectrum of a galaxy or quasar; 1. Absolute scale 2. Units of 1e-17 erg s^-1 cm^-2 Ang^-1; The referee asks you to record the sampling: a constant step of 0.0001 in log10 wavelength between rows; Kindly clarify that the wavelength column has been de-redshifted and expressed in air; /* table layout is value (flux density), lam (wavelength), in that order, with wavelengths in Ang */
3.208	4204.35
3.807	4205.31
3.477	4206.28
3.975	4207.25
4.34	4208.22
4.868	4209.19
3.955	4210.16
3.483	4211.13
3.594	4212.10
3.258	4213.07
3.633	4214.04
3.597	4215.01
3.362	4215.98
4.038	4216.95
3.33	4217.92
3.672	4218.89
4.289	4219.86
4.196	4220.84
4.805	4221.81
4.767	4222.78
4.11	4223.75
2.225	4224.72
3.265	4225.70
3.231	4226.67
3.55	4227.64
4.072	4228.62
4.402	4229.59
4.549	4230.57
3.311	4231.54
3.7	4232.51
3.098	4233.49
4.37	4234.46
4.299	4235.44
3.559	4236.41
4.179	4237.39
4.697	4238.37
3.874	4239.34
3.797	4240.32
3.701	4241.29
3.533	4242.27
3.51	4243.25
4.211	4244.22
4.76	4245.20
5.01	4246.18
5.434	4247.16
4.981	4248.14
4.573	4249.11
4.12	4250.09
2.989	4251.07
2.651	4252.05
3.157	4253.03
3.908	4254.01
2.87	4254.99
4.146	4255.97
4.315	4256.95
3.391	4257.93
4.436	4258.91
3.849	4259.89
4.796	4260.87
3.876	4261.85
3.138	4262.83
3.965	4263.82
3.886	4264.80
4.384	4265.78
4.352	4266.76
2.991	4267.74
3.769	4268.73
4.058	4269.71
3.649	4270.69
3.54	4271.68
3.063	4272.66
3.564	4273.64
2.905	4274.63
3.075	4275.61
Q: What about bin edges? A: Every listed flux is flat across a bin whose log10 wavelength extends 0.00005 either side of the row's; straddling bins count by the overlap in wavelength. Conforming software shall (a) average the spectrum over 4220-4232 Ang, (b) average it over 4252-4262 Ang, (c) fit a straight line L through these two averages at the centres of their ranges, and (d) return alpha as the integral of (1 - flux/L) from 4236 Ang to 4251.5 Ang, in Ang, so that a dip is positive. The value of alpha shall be -1.4 Ang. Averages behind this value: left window 3.89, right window 3.81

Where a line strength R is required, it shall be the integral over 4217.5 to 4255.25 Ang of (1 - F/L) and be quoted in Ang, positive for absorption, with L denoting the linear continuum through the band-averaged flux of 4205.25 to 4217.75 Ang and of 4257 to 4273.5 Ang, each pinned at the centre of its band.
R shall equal -1.2 Ang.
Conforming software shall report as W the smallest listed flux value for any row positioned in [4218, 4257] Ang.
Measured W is 2.225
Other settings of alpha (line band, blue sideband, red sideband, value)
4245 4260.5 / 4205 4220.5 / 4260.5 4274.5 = -1.1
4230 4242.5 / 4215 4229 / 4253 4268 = -0.3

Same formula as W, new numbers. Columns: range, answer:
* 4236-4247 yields 3.51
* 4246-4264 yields 2.651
